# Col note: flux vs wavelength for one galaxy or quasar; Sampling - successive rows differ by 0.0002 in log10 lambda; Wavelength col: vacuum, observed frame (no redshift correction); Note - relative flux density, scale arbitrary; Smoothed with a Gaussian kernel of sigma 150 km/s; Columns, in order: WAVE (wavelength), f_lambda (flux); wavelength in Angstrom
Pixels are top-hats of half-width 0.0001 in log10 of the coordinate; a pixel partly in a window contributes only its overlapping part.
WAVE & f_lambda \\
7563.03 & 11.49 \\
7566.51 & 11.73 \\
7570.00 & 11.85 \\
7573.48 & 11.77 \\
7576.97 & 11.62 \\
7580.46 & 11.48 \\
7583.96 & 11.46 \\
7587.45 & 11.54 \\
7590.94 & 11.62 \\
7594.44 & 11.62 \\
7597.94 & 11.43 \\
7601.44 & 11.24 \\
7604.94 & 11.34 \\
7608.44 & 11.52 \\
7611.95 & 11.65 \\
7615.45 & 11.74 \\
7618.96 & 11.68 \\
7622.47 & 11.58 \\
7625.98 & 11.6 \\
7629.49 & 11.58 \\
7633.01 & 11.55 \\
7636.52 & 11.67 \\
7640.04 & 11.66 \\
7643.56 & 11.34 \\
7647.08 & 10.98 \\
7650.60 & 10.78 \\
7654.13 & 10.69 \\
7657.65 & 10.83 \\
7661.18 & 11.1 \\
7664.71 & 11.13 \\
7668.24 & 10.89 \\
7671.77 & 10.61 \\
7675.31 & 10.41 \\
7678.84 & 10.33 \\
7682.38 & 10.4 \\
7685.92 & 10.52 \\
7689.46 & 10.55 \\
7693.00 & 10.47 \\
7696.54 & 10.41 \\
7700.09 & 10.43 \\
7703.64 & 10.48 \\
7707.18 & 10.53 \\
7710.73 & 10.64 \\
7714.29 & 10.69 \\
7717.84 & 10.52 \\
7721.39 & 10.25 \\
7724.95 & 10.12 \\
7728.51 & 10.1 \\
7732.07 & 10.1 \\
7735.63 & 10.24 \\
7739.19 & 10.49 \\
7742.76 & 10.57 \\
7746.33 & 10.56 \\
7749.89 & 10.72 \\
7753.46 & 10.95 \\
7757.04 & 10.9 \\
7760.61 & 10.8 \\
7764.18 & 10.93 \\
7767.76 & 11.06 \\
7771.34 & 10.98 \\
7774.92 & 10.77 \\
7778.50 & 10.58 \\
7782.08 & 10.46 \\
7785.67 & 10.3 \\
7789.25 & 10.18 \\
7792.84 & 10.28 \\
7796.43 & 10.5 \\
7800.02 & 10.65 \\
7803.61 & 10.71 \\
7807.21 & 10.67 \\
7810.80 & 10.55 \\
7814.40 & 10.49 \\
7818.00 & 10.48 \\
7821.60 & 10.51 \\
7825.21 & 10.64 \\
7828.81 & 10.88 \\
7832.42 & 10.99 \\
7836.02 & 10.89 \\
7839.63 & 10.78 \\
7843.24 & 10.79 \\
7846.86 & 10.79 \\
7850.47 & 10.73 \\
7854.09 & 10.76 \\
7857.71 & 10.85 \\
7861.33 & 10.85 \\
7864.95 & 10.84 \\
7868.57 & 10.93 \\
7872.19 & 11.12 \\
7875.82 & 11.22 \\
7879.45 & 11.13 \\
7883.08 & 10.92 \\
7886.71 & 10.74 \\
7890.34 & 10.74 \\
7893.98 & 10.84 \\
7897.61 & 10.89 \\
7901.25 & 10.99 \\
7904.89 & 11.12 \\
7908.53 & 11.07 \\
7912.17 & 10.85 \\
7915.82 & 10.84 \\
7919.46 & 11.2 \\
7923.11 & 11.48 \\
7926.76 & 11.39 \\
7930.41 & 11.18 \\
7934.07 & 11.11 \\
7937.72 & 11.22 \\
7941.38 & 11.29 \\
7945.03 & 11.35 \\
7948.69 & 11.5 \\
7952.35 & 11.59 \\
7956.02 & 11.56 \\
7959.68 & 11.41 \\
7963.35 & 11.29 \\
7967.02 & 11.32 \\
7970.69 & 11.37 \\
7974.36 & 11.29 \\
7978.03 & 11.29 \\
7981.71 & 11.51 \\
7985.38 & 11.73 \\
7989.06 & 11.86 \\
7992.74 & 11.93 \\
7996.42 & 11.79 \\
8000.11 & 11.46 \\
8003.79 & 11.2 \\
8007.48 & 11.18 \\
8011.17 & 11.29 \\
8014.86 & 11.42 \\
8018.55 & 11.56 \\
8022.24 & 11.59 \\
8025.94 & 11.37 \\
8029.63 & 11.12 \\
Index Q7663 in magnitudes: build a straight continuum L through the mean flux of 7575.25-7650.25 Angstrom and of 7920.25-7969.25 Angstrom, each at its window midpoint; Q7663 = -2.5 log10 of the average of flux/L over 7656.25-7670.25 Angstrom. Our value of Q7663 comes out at 0.05 mag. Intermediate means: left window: 11.5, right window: 11.4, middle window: 11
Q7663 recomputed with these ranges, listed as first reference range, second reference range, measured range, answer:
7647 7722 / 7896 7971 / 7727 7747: 0.04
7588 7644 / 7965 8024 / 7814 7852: 0.08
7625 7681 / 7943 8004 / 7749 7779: 0.03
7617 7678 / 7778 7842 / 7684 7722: 0.05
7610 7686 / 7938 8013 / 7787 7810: 0.08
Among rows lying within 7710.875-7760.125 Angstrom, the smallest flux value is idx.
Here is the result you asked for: 10.1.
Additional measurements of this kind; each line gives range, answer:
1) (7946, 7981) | 11.29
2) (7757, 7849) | 10.18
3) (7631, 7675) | 10.61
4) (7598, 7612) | 11.24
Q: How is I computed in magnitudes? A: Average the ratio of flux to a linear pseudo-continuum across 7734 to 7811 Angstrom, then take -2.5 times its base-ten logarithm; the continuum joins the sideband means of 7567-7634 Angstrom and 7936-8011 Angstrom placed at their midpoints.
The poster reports 0.09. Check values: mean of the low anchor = 11.6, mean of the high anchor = 11.5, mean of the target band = 10.6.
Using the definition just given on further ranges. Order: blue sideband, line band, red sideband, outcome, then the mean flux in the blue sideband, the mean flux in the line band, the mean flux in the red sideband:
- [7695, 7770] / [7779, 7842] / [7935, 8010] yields 0.03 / 10.5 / 10.6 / 11.5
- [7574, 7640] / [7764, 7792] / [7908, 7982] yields 0.08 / 11.6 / 10.6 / 11.3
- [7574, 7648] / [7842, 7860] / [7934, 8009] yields 0.07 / 11.5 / 10.8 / 11.5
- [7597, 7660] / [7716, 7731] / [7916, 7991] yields 0.11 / 11.4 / 10.2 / 11.4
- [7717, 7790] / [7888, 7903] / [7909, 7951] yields 0.02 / 10.6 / 10.9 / 11.2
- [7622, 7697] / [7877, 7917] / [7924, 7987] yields 0.04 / 11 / 10.9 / 11.4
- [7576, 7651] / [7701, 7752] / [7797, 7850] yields 0.06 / 11.5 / 10.4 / 10.7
